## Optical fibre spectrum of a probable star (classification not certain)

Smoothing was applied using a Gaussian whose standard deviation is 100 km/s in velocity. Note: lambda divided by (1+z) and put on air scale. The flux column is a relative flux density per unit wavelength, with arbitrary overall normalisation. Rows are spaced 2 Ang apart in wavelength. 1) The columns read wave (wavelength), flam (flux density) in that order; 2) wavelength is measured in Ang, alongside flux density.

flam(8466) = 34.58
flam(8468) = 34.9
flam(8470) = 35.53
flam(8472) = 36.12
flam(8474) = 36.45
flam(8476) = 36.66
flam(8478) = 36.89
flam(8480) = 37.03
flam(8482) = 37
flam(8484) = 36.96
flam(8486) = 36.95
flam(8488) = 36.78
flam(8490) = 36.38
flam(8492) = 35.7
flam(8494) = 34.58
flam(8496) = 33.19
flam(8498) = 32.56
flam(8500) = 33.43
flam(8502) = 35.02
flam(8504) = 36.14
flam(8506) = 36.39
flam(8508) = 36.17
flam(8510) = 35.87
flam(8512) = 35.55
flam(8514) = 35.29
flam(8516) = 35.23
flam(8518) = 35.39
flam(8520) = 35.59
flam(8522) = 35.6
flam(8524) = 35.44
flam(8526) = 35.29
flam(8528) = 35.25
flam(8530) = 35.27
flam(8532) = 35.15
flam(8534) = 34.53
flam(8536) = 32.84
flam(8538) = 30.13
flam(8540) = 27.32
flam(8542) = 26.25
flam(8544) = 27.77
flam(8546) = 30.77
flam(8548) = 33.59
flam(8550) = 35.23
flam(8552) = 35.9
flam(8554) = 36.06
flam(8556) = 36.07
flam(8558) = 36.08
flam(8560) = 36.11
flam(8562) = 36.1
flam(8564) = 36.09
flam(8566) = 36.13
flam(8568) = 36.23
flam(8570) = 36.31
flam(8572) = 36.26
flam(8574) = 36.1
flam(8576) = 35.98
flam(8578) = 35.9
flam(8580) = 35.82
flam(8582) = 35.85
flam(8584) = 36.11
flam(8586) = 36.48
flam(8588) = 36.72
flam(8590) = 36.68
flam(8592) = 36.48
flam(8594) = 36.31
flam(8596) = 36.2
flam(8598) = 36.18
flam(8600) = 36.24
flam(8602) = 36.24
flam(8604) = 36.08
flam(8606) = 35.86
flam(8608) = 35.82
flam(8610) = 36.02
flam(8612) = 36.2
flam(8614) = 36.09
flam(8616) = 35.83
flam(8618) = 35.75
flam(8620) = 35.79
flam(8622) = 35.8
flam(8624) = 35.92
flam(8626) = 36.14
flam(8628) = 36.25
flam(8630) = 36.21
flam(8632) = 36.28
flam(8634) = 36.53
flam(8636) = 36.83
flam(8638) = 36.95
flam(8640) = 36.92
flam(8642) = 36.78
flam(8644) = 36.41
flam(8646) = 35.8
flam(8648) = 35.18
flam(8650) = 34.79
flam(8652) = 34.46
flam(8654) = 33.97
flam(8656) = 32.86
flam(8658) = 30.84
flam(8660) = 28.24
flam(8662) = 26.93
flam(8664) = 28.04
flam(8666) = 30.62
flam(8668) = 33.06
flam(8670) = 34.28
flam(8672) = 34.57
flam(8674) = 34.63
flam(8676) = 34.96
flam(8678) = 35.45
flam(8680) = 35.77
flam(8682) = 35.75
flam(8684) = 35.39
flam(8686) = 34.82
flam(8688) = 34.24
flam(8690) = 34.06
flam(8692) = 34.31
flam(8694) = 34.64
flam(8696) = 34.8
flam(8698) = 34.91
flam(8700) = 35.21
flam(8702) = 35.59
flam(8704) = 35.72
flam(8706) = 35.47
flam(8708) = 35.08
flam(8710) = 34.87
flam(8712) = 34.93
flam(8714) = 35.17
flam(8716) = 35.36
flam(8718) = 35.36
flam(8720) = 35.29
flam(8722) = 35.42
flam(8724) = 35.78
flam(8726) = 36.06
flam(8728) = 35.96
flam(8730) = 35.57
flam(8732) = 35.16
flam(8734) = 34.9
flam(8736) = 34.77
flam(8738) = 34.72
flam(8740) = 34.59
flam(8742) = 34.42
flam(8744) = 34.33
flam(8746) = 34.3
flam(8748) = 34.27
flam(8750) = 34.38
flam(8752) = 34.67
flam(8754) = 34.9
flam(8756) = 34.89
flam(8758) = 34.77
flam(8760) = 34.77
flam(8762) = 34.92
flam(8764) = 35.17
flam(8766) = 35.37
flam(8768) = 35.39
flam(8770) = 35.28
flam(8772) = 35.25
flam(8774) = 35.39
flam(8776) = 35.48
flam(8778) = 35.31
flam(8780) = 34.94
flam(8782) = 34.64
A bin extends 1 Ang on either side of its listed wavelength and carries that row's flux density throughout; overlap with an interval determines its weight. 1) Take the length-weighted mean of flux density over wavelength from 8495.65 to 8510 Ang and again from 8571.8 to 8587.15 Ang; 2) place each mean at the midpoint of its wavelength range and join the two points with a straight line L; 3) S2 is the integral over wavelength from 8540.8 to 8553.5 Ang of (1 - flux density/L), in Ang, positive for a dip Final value 1.4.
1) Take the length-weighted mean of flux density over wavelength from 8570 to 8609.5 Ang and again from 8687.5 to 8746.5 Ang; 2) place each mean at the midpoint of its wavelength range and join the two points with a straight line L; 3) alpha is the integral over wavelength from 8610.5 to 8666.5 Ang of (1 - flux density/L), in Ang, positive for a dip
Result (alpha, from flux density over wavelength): 1.7 Ang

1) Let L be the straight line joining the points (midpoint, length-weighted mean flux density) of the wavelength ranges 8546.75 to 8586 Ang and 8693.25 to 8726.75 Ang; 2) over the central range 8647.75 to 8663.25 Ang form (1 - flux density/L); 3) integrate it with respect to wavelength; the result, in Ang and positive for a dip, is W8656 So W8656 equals 1.6 Ang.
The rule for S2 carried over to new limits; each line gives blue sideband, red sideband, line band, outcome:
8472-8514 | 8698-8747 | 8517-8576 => 2.2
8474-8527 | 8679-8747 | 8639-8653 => -0.2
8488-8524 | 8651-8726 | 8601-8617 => -0.7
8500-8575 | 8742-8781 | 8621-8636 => -0.6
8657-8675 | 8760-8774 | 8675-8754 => -4.6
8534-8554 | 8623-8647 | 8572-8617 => -2.5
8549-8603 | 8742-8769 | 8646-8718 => 2.7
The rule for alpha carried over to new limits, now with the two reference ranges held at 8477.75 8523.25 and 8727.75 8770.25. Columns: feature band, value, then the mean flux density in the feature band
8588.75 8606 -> -0.5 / 36.3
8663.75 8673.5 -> 0.7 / 32.6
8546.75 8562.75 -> 0.0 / 35.6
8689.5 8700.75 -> 0.1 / 34.7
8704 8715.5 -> -0.1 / 35.2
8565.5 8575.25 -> -0.2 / 36.2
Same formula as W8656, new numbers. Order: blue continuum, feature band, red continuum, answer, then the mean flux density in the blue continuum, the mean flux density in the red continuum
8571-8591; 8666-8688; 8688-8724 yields 0.4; 36.2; 35.1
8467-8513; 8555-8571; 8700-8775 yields -0.3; 35.8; 35.1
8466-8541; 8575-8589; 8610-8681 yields -0.5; 35.1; 34.6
